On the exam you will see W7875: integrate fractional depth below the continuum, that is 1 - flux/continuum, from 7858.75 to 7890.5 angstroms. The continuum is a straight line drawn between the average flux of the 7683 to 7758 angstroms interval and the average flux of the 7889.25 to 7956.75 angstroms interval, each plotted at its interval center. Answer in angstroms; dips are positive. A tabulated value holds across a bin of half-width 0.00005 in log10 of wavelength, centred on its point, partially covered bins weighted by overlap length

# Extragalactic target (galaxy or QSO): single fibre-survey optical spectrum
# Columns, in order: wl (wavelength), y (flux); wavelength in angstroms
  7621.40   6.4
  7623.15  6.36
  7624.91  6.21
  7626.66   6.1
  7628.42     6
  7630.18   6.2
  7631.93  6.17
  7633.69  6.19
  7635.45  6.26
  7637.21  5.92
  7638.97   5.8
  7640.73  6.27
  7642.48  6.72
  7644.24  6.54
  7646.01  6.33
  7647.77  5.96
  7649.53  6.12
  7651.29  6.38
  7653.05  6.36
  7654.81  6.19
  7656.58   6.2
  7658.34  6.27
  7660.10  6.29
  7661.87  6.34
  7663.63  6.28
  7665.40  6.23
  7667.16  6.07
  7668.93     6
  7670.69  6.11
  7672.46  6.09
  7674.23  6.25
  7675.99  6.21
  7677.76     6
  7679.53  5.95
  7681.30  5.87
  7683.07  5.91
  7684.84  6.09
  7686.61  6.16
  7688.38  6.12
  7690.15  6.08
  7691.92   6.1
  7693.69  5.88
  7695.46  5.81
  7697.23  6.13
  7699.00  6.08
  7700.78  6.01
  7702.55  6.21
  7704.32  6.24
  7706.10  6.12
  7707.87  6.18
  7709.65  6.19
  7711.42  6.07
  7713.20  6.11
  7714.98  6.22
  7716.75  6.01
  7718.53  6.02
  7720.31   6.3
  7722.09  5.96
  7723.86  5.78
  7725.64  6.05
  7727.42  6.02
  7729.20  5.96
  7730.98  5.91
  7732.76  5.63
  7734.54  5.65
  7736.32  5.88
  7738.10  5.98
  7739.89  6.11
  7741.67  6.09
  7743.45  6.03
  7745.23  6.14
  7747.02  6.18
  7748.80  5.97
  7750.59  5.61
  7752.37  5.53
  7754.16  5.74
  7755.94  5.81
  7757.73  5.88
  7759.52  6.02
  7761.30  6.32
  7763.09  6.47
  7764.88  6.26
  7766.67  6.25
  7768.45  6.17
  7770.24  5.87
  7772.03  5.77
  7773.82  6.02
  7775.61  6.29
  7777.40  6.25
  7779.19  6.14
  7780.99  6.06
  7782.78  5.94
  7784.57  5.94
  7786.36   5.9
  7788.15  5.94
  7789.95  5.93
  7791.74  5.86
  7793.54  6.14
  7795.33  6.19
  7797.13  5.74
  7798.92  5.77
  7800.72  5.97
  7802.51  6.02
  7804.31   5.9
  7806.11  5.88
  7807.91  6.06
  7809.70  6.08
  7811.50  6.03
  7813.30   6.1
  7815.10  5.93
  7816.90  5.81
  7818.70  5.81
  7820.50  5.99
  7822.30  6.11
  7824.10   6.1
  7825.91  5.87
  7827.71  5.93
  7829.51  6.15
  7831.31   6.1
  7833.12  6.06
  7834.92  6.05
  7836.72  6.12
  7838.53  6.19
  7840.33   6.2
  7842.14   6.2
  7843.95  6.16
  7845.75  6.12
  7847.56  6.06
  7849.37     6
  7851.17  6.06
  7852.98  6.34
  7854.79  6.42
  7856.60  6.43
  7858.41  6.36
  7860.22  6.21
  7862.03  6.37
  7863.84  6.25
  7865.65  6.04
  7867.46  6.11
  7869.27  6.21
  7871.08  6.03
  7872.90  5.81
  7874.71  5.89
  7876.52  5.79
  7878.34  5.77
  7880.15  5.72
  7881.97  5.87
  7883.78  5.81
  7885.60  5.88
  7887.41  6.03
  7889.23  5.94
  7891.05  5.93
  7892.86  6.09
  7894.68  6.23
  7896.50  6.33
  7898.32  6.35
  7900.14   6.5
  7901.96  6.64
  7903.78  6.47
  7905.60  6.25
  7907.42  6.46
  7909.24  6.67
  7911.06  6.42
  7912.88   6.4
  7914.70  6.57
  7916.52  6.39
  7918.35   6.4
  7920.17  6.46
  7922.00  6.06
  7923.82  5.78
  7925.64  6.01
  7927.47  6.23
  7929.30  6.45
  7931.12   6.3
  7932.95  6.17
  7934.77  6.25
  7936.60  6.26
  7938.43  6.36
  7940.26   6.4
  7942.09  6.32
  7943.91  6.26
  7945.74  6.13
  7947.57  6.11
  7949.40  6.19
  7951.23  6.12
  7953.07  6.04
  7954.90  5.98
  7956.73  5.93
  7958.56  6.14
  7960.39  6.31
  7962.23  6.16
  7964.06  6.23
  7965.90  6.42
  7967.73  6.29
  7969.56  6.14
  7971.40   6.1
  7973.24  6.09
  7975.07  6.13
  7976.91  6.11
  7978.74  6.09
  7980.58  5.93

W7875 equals 1.1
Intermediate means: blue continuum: 6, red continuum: 6.27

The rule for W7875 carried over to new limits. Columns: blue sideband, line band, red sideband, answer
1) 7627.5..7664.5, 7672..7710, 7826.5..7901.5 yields 0.78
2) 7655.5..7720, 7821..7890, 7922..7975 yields 0.94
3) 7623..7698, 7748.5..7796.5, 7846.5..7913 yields 1.15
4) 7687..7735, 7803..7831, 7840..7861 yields 0.83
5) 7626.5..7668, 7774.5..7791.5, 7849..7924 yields 0.46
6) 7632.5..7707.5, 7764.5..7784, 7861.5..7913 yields 0.19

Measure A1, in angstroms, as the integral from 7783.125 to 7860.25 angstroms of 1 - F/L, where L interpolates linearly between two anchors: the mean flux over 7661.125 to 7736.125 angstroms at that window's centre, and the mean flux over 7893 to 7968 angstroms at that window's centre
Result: 1.5 angstroms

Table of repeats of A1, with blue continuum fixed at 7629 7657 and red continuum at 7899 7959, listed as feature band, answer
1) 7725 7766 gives 1.80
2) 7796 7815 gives 0.90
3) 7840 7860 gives 0.16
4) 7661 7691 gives 0.61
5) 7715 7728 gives 0.43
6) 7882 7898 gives 0.61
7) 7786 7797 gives 0.48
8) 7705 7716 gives 0.15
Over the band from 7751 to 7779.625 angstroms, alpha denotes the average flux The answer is 6.04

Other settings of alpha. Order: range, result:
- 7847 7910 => 6.15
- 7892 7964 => 6.27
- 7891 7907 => 6.33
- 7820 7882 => 6.09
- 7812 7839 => 6.02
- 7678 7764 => 6.01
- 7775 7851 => 6.03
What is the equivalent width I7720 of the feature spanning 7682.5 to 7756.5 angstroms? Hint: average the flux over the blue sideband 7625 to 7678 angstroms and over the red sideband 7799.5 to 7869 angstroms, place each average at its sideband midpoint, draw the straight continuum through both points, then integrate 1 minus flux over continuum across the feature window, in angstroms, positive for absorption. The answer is 1.9 angstroms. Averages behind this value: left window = 6.2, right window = 6.09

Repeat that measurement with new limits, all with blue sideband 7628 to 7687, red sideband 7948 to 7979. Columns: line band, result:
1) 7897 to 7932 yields -1.2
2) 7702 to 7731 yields 0.4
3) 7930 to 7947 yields -0.3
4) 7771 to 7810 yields 1.1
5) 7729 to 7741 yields 0.6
